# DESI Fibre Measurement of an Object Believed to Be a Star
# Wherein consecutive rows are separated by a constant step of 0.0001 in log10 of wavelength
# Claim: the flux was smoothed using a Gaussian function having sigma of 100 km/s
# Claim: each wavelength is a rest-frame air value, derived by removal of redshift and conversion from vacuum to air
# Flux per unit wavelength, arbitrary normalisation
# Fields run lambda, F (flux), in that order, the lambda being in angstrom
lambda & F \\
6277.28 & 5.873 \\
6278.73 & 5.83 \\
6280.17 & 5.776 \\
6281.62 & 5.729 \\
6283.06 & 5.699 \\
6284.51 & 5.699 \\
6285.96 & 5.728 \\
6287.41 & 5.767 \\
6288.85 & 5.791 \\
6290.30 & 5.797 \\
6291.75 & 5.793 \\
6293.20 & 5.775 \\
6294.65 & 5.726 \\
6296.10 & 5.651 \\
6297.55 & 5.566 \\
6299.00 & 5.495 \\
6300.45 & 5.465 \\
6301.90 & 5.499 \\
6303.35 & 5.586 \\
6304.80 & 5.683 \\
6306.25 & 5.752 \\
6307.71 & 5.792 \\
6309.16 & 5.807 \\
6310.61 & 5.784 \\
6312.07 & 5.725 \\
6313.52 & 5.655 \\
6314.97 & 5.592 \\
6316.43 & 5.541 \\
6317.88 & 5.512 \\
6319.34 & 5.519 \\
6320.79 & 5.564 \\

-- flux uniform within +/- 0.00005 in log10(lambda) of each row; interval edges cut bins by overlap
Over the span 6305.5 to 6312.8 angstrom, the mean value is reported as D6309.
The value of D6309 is 5.77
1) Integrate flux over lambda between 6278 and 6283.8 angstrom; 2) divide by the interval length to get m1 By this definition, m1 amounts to 5.76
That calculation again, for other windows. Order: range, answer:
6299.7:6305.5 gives 5.56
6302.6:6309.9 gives 5.73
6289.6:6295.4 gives 5.77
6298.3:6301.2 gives 5.48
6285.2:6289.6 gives 5.76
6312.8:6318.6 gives 5.58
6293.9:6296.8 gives 5.69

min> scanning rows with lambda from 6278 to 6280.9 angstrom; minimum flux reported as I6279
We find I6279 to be 5.776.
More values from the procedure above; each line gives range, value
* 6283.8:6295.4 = 5.699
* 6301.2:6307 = 5.499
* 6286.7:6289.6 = 5.767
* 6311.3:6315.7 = 5.592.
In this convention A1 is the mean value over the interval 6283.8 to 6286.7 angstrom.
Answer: 5.7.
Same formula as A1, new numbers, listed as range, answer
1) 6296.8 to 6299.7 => 5.53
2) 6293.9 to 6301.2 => 5.58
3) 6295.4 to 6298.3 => 5.61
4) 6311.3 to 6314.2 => 5.69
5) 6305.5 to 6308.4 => 5.76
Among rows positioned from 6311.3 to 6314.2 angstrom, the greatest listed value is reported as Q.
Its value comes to 5.725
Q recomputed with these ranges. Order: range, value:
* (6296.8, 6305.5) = 5.683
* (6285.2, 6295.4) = 5.797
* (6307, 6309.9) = 5.807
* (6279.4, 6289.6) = 5.791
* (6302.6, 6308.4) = 5.792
